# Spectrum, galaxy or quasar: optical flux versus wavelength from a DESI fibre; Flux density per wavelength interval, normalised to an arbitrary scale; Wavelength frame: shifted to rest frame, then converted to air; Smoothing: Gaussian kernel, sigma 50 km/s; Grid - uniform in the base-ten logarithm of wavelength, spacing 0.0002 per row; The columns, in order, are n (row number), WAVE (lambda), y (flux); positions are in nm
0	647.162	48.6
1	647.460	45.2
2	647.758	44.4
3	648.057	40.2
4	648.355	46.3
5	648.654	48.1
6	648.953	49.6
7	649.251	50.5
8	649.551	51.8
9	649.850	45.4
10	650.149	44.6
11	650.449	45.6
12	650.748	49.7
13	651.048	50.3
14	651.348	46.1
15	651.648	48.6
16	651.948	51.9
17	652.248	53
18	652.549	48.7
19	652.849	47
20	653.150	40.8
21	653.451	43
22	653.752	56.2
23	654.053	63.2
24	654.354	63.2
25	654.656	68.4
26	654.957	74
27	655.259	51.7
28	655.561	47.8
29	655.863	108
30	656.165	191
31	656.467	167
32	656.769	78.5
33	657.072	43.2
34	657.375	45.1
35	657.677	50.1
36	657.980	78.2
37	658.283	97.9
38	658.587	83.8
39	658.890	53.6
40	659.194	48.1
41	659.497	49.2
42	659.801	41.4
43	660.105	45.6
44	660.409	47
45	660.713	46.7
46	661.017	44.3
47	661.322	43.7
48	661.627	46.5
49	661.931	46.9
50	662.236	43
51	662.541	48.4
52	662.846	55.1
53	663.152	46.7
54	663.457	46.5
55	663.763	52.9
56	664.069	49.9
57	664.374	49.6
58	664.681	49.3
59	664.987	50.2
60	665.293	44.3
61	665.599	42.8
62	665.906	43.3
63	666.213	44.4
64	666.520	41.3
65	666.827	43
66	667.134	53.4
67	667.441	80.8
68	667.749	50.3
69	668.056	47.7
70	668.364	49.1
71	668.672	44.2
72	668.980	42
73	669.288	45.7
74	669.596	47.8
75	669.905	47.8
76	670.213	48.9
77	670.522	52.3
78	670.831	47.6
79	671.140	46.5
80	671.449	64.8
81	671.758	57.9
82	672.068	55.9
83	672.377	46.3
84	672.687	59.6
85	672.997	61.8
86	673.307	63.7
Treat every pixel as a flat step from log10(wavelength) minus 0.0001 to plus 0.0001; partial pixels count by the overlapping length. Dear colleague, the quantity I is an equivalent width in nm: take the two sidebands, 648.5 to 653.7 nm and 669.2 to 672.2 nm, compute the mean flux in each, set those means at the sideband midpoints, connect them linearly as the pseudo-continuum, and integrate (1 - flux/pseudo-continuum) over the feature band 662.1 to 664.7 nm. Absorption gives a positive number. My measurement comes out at 0.064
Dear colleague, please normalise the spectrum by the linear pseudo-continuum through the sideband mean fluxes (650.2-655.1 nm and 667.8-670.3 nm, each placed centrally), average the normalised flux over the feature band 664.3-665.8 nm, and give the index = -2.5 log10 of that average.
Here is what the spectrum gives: 0.03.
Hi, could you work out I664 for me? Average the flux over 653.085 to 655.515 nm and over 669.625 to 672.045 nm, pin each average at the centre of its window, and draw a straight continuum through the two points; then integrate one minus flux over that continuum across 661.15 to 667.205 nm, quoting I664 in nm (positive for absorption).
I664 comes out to 0.83 nm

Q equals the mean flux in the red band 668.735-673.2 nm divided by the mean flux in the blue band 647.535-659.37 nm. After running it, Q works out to 0.8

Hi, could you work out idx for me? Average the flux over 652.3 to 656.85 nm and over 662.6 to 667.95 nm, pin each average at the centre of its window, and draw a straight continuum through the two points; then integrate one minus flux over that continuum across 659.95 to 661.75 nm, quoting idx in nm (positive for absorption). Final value 0.44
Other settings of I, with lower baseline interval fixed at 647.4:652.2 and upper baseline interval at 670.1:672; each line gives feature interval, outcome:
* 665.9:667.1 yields 0.18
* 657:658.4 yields -0.38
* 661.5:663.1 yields 0.09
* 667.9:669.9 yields 0.24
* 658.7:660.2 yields 0.05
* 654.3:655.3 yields -0.35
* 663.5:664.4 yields 0.02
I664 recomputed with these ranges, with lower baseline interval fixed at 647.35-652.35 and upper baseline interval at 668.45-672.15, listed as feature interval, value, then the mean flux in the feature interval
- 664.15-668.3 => 0.02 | 49.3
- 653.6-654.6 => -0.28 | 61.5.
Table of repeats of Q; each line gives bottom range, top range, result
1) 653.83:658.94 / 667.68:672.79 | 0.62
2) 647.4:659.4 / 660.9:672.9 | 0.80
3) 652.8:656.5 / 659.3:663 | 0.61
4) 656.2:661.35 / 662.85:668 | 0.75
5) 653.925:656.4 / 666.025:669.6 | 0.57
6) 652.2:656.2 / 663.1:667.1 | 0.72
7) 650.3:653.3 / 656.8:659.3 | 1.32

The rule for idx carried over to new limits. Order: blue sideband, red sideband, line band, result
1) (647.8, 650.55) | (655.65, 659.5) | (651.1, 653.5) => 0.51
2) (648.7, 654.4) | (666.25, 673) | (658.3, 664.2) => 0.00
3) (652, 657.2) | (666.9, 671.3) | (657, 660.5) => 0.48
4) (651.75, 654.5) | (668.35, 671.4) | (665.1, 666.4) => 0.13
